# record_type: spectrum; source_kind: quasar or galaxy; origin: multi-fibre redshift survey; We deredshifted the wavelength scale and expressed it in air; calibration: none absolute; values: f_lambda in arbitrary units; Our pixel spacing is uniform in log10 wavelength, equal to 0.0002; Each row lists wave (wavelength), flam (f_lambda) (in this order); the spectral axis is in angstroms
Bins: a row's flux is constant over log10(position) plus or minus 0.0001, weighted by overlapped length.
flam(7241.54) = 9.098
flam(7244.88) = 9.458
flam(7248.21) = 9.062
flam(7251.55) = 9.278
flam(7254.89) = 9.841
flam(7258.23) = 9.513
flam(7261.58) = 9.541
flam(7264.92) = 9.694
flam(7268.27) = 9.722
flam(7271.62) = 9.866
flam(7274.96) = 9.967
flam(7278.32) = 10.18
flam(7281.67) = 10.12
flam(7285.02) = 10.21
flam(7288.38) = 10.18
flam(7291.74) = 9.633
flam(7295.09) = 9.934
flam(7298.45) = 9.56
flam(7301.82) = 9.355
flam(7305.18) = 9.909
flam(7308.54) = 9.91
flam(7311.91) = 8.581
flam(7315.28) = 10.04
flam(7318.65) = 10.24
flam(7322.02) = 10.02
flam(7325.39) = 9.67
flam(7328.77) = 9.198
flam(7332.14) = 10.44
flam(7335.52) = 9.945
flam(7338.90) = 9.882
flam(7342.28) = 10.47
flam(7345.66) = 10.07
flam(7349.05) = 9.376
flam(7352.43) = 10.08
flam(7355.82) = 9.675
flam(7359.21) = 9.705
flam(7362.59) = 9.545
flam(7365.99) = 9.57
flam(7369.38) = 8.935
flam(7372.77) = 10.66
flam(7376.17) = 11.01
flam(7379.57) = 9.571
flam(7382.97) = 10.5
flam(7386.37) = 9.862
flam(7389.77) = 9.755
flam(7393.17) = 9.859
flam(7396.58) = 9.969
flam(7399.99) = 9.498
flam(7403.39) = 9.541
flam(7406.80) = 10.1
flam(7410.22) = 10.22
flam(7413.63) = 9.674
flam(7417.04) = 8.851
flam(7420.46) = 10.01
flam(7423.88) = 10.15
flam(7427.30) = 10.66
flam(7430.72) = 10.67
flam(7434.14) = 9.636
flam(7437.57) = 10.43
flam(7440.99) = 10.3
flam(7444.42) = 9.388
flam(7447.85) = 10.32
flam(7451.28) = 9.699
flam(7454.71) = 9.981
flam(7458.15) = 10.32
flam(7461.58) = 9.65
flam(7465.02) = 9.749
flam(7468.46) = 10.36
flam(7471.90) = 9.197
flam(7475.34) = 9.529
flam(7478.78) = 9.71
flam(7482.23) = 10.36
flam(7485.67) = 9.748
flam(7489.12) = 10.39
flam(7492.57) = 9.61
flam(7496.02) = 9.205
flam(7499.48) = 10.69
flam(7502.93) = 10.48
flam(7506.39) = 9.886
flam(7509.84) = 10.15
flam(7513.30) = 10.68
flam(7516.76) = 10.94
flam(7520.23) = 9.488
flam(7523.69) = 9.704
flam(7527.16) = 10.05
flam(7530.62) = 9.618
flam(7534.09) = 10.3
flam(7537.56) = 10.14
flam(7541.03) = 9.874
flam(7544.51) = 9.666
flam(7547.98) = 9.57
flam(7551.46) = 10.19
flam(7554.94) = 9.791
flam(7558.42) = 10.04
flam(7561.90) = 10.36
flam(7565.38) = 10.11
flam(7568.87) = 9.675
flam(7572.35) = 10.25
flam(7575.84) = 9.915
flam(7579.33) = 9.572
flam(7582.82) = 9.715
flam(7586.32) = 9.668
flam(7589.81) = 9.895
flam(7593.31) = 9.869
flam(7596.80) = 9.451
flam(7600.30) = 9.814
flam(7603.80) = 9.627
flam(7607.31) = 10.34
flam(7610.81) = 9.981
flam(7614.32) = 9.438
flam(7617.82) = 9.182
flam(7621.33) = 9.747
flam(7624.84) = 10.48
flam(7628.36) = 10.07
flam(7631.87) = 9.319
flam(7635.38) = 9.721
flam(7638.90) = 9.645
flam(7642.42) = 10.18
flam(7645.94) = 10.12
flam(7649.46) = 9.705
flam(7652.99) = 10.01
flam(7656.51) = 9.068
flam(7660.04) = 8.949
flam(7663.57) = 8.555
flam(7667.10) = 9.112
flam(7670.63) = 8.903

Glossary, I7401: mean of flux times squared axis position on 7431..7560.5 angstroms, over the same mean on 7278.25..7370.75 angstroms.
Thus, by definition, 1.1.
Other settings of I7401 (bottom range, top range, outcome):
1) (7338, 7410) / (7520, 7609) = 1.05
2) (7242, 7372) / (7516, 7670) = 1.08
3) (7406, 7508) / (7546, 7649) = 1.03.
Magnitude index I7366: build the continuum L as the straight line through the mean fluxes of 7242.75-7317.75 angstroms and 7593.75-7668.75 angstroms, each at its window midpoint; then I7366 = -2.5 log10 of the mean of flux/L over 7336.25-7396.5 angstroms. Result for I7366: -0.02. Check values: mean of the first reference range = 9.71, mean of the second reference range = 9.65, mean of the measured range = 9.92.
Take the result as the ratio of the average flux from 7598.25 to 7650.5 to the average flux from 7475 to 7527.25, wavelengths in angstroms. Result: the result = 0.98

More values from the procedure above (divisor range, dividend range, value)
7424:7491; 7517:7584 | 0.99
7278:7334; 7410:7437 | 1.02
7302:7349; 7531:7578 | 1.01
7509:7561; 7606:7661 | 0.97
